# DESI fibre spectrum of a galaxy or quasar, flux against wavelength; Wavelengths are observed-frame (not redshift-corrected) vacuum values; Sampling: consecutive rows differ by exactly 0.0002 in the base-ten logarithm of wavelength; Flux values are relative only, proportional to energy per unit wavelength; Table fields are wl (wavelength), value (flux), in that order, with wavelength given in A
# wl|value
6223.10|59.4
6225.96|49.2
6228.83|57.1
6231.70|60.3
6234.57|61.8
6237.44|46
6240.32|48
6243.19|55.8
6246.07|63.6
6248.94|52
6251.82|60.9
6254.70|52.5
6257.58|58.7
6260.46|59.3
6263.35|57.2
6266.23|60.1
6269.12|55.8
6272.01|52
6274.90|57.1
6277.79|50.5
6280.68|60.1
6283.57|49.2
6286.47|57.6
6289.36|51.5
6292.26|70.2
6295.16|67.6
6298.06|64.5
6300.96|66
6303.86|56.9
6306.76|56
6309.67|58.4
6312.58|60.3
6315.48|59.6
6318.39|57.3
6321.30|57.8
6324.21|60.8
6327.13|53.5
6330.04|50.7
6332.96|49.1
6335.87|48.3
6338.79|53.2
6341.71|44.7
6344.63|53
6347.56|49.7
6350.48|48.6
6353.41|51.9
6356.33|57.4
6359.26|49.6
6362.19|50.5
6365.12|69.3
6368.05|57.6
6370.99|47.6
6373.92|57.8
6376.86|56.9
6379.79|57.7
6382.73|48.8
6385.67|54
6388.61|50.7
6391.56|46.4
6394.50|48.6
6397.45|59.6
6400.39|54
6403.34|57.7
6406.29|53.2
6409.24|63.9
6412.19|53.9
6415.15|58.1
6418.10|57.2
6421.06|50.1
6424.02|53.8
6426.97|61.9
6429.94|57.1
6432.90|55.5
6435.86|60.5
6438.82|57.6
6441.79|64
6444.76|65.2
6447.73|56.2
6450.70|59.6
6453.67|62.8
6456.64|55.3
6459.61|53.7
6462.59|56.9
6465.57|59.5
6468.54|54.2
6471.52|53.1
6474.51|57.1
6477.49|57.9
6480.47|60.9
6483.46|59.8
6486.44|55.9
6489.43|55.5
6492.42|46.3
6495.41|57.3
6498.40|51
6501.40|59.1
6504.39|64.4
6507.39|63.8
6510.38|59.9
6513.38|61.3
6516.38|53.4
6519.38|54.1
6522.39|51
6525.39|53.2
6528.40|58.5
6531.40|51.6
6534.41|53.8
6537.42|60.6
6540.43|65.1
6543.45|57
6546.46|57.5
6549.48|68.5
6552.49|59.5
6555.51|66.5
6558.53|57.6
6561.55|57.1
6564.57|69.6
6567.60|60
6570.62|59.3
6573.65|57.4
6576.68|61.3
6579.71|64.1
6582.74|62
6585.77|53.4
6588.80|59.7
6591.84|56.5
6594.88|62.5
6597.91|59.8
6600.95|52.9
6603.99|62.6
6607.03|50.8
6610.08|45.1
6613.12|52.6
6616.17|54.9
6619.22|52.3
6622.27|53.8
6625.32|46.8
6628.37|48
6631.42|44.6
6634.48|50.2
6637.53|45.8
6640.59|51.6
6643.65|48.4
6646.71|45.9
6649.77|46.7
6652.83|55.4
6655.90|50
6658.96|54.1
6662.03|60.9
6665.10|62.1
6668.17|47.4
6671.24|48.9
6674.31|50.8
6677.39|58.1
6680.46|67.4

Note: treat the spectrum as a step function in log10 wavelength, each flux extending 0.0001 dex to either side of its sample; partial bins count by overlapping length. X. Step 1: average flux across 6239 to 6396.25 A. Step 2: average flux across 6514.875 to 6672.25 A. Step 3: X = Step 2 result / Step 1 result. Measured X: 1.0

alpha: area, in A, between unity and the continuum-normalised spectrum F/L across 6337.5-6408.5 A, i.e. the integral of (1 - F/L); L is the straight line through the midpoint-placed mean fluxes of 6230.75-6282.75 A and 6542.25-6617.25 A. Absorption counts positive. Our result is 4.56 A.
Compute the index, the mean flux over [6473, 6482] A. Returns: 58.6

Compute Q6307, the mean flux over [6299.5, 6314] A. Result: 59.5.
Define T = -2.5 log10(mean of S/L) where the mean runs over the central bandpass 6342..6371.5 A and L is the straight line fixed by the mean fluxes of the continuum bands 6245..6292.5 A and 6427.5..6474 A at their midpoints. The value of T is 0.078 mag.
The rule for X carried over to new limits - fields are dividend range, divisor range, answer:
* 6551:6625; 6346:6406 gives 1.08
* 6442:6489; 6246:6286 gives 1.03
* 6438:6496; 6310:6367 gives 1.06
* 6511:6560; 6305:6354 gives 1.08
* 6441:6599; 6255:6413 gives 1.05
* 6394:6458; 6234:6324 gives 1.00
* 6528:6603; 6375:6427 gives 1.09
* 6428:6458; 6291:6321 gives 0.97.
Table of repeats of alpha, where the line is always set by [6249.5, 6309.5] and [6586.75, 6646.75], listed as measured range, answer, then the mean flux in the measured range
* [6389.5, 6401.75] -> 0.9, 52.1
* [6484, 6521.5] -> -1.7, 56.8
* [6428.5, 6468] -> -2.4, 58.7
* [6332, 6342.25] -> 1.4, 49.2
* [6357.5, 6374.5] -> 0.4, 55.3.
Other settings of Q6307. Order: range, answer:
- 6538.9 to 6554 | 61.5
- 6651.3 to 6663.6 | 55.1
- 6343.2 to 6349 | 51.3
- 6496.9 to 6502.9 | 55.1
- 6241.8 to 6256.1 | 57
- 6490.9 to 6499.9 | 51.5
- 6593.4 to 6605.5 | 59.5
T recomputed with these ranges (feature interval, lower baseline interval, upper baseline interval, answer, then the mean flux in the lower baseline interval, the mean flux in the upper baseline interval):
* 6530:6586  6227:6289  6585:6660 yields -0.14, 55.9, 52.1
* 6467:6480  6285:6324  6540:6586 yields 0.09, 60.3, 61.1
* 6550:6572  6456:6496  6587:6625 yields -0.12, 55.9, 55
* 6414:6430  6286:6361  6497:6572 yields 0.02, 55.9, 59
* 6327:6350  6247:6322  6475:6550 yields 0.16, 58.1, 57.3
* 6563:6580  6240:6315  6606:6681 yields -0.17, 57.9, 51.5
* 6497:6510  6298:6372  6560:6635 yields -0.08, 54.9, 55.9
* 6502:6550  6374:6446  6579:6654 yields -0.07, 56.1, 52.9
